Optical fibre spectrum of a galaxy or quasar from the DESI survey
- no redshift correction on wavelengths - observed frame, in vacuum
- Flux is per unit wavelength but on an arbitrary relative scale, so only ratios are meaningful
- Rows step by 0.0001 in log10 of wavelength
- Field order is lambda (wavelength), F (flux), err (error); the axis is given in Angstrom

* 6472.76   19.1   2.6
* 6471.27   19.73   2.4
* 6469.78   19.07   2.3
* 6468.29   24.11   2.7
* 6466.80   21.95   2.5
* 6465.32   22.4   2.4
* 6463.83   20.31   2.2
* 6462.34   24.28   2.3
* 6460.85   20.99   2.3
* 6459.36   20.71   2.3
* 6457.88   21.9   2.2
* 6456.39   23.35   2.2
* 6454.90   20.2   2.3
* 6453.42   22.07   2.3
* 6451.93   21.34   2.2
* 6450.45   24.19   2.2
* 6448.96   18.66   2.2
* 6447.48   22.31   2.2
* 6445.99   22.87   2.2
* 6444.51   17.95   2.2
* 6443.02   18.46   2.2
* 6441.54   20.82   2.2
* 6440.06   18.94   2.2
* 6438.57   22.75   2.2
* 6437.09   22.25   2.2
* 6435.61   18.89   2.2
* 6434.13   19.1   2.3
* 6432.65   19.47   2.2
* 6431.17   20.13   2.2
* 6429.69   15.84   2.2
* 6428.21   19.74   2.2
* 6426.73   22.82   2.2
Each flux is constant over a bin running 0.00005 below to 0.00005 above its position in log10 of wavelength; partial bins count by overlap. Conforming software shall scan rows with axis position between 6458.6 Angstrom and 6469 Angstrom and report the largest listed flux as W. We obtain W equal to 24.28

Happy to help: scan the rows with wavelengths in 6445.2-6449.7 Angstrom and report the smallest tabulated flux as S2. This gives 18.66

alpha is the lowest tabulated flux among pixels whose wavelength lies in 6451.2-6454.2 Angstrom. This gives 21.34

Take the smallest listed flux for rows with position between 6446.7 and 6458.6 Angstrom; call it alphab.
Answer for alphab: 18.66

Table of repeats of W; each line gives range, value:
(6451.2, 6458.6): 23.35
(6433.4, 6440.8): 22.75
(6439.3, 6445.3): 20.82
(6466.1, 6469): 24.11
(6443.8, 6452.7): 24.19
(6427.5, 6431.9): 20.13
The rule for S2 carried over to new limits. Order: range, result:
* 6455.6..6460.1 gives 20.71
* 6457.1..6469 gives 20.31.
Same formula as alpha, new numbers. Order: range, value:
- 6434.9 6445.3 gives 17.95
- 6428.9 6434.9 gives 15.84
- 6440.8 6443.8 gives 18.46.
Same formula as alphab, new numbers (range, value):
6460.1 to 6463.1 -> 20.99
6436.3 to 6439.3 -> 22.25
